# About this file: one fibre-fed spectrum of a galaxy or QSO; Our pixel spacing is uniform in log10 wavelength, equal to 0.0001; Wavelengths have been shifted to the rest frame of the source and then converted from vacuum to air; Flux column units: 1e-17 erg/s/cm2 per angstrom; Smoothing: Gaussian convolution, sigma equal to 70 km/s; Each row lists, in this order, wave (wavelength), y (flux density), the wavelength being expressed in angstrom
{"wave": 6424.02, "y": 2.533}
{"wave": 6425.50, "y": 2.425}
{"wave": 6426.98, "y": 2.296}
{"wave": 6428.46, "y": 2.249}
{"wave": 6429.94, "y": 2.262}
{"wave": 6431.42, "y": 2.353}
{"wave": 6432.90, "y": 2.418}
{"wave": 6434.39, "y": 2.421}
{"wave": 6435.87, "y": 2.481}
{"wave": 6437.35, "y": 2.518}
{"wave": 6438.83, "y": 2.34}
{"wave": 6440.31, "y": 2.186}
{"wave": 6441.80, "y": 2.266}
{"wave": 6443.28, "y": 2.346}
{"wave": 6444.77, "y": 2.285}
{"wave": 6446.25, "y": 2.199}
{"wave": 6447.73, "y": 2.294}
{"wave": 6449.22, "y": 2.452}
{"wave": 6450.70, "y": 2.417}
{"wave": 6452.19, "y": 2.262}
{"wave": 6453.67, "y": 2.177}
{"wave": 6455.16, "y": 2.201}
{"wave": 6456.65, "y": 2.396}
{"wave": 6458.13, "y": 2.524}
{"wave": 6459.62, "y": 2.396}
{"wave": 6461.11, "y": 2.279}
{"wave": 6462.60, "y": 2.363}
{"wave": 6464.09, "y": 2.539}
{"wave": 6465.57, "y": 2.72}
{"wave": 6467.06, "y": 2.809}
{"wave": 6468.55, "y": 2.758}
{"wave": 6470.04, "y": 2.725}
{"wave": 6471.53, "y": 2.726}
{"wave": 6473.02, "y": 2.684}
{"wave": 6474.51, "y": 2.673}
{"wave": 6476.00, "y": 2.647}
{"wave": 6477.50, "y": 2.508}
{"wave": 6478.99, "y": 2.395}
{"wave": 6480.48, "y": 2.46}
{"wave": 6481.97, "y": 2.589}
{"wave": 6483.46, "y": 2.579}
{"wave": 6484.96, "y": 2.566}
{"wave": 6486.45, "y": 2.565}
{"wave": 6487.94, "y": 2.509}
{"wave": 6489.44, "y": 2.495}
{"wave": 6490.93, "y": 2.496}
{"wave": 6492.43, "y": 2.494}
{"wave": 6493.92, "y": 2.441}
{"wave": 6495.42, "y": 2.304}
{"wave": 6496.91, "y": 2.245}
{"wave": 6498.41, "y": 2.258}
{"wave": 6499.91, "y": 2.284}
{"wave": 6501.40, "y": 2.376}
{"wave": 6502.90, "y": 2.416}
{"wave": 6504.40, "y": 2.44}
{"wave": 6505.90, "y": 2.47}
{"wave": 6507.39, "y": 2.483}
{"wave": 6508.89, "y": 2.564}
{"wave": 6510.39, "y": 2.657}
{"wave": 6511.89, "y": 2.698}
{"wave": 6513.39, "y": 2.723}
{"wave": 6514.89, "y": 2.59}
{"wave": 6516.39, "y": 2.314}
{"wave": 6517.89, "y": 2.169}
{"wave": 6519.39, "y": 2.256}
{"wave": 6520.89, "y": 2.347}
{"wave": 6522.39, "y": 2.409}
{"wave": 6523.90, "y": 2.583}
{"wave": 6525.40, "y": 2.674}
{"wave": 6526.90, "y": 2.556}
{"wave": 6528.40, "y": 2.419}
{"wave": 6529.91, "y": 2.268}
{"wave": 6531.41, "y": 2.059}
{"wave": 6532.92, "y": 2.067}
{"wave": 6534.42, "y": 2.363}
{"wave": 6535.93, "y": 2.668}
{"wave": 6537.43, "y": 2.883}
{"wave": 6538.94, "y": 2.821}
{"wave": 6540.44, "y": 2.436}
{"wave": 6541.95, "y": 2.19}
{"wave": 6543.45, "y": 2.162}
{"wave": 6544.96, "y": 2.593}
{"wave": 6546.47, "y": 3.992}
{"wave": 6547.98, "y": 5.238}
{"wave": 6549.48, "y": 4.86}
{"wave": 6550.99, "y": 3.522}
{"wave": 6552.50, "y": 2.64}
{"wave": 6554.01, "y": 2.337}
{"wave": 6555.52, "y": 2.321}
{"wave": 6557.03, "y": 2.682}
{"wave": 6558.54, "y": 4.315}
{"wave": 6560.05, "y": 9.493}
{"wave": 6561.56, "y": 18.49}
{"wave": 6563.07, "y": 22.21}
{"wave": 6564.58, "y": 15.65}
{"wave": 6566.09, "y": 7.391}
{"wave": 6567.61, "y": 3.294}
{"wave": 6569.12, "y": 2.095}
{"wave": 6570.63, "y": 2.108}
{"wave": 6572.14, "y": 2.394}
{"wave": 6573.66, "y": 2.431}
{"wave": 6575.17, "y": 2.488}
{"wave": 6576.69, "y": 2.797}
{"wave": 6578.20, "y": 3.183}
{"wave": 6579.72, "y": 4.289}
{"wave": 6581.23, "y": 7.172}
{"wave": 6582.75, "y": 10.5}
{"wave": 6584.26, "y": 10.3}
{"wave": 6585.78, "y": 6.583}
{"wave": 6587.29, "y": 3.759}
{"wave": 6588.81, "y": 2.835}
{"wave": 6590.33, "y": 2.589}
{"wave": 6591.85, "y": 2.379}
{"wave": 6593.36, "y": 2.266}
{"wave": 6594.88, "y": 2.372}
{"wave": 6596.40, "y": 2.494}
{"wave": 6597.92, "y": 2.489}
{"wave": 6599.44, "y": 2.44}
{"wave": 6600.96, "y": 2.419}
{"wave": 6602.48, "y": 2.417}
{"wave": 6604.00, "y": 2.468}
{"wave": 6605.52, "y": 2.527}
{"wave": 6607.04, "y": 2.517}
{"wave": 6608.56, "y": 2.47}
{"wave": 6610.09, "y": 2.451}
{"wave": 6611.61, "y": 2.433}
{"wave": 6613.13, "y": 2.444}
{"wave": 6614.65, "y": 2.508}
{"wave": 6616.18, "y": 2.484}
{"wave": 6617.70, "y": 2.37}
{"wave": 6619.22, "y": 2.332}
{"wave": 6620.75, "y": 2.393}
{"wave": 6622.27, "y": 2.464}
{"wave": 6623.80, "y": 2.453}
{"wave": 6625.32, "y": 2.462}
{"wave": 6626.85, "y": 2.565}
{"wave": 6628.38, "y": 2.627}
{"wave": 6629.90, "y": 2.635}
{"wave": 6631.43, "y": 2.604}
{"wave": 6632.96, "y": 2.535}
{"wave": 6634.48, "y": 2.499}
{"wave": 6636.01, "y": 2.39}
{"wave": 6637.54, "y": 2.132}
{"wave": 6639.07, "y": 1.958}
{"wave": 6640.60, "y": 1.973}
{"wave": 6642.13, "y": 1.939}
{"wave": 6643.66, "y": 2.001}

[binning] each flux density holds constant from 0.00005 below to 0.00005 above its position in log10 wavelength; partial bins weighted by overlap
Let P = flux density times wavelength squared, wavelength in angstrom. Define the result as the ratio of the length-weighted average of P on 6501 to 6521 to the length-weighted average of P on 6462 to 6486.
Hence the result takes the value 1.0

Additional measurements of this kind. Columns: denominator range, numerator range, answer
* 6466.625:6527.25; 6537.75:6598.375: 2.02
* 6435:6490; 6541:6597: 2.15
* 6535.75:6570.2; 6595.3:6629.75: 0.45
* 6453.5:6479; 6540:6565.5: 2.58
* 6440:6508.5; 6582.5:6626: 1.32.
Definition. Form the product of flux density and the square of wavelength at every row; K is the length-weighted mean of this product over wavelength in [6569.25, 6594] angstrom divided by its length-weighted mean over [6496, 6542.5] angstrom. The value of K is 1.76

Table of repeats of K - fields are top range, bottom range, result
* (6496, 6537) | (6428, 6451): 1.06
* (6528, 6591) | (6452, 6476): 1.98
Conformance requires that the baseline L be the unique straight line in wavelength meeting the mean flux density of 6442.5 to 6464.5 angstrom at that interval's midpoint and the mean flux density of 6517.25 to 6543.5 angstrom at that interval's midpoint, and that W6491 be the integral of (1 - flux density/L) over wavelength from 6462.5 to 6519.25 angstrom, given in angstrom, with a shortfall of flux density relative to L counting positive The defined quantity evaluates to -3.41 angstrom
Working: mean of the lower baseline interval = 2.34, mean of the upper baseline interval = 2.42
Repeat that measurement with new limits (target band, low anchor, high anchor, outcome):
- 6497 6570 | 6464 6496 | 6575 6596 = -3.7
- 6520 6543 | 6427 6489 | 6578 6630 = 3.4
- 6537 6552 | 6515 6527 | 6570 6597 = -1.0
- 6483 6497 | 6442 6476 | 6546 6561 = 2.7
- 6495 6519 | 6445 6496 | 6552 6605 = 6.6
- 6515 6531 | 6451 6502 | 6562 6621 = 4.0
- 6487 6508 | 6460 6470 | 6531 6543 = 0.9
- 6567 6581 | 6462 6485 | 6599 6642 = -2.6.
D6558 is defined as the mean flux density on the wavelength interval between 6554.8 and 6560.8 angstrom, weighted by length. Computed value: 4.71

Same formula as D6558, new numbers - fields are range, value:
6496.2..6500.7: 2.26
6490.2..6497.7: 2.39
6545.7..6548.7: 4.59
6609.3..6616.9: 2.46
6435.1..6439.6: 2.45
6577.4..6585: 7.06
